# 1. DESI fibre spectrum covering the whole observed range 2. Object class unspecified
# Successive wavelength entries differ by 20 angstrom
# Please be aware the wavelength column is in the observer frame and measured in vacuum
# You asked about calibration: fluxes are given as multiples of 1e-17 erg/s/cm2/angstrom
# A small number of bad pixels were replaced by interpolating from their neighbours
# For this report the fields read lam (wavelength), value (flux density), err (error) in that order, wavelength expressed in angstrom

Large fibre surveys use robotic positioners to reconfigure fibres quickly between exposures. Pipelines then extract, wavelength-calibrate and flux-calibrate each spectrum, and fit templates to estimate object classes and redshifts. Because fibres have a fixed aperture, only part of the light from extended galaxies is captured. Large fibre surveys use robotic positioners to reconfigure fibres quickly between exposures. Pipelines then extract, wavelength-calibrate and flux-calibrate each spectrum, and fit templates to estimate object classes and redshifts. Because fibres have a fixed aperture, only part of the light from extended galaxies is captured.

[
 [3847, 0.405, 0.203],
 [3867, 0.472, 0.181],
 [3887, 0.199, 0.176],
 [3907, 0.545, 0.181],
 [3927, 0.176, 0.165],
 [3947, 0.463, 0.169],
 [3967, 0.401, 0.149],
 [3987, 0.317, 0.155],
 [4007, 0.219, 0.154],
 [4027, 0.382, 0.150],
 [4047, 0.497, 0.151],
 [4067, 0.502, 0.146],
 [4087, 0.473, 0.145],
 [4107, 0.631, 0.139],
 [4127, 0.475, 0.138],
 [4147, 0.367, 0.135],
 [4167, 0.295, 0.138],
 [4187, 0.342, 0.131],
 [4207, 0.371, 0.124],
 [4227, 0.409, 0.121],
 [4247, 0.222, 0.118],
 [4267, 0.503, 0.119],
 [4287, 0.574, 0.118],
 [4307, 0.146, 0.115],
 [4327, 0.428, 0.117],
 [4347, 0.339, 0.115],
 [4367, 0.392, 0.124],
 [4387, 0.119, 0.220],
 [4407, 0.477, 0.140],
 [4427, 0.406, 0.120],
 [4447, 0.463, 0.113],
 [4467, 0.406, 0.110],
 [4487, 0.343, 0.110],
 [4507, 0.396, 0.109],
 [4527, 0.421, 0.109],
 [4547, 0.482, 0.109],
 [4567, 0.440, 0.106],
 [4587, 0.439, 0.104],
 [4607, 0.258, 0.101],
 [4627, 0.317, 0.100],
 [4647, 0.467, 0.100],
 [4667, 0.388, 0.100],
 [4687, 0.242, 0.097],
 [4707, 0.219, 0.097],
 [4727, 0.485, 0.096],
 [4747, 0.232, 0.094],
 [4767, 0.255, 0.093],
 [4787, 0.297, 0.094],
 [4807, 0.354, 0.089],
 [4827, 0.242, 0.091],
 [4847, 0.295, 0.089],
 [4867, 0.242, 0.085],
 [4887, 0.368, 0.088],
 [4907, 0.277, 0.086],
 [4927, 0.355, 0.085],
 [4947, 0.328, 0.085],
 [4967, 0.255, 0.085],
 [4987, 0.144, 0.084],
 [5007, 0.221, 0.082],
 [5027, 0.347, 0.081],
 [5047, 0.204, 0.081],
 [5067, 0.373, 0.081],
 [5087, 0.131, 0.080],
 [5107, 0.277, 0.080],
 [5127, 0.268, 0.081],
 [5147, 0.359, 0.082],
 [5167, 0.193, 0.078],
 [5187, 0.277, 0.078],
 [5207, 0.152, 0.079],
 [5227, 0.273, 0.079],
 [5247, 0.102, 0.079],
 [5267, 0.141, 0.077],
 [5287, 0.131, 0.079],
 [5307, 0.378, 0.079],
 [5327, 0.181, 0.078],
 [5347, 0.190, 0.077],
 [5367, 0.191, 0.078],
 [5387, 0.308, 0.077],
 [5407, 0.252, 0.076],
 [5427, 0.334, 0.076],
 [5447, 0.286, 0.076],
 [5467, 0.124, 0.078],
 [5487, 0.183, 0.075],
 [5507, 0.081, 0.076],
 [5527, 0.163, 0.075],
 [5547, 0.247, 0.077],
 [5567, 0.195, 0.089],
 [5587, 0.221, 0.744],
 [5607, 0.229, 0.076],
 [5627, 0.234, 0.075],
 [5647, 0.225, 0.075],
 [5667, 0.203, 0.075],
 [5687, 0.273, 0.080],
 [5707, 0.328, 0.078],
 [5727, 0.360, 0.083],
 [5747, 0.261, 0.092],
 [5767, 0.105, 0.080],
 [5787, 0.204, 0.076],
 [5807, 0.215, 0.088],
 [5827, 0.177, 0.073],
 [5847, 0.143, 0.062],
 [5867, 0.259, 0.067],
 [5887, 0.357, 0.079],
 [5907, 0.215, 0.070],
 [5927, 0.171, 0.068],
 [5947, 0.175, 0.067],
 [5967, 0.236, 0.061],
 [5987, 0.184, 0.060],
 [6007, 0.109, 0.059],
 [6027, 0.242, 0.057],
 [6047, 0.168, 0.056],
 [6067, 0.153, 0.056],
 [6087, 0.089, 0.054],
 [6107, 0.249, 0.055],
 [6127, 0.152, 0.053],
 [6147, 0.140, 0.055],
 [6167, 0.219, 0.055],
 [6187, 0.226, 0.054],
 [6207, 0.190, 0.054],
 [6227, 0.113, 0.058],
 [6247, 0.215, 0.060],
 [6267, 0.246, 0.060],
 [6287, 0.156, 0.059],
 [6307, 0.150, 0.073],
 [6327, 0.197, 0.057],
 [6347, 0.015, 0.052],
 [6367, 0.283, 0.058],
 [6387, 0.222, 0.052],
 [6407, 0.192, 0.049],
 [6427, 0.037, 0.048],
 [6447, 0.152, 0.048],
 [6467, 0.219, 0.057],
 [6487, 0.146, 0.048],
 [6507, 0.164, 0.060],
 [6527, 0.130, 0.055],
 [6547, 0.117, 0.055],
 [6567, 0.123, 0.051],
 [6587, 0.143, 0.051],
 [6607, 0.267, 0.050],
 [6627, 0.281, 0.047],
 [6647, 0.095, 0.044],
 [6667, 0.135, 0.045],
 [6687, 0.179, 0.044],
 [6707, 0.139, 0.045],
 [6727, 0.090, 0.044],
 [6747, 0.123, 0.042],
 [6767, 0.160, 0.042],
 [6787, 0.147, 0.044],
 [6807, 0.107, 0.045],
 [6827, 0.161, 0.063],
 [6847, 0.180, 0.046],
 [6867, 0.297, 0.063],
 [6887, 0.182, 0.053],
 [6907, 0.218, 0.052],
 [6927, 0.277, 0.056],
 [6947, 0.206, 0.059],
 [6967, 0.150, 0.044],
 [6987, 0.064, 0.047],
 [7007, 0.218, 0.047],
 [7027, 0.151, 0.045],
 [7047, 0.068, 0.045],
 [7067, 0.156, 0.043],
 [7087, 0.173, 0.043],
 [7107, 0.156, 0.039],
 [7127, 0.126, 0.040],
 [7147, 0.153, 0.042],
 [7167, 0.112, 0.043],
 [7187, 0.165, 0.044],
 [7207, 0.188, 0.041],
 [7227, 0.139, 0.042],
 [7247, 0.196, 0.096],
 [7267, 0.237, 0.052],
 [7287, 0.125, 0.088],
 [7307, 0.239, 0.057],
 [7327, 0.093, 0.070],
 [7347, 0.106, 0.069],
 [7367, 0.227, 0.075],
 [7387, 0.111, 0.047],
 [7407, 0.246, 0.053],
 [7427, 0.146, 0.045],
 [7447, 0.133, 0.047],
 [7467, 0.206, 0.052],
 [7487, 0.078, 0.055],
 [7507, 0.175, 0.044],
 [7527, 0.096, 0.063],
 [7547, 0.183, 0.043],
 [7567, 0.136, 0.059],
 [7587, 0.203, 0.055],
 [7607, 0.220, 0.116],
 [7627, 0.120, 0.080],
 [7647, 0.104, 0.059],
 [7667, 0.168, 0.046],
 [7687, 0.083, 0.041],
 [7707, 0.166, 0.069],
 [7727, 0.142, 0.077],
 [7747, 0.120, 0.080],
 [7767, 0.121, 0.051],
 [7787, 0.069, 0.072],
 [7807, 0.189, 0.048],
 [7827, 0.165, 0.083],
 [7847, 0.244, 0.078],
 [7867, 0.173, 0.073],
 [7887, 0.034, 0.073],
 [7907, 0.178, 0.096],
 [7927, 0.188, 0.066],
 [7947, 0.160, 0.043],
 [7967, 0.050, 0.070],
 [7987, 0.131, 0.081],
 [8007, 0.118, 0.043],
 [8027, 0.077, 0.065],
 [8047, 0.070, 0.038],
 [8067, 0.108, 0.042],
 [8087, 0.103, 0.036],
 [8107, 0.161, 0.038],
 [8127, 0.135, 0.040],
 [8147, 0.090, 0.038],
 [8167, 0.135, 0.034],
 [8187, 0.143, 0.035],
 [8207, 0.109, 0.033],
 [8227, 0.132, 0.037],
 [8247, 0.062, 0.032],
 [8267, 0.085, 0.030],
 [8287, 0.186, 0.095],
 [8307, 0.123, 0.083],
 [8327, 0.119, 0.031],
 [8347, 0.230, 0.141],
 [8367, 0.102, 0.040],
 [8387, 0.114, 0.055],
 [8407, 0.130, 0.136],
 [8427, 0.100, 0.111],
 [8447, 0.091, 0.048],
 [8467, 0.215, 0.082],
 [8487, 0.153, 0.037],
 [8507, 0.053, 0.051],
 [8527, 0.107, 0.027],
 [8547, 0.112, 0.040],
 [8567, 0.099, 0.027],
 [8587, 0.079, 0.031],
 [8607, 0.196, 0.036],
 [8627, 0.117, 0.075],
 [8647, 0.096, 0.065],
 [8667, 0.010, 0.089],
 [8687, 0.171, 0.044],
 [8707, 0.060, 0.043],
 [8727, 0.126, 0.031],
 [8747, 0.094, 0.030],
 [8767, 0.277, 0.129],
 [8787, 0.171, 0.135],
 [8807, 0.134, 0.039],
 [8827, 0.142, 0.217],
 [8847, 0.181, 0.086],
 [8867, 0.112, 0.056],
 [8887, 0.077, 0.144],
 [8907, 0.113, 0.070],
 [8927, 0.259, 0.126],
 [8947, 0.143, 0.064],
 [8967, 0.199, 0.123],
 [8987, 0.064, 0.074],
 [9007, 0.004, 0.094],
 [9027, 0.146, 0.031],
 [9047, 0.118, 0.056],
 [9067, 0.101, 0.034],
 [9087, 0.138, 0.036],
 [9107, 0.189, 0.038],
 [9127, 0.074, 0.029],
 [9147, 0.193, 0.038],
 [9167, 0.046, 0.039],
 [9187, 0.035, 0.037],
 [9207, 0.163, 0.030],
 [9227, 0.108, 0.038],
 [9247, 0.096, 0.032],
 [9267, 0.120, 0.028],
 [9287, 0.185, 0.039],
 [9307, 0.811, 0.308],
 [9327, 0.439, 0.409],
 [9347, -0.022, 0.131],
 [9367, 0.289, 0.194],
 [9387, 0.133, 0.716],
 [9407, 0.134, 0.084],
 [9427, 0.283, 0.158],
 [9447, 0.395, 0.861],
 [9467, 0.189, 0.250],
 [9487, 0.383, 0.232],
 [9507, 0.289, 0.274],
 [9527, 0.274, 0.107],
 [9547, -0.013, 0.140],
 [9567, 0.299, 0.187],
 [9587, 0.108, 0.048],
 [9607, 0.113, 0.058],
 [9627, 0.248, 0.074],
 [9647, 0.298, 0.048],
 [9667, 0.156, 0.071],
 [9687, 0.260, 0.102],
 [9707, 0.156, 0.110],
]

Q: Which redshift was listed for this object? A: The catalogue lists 1.495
